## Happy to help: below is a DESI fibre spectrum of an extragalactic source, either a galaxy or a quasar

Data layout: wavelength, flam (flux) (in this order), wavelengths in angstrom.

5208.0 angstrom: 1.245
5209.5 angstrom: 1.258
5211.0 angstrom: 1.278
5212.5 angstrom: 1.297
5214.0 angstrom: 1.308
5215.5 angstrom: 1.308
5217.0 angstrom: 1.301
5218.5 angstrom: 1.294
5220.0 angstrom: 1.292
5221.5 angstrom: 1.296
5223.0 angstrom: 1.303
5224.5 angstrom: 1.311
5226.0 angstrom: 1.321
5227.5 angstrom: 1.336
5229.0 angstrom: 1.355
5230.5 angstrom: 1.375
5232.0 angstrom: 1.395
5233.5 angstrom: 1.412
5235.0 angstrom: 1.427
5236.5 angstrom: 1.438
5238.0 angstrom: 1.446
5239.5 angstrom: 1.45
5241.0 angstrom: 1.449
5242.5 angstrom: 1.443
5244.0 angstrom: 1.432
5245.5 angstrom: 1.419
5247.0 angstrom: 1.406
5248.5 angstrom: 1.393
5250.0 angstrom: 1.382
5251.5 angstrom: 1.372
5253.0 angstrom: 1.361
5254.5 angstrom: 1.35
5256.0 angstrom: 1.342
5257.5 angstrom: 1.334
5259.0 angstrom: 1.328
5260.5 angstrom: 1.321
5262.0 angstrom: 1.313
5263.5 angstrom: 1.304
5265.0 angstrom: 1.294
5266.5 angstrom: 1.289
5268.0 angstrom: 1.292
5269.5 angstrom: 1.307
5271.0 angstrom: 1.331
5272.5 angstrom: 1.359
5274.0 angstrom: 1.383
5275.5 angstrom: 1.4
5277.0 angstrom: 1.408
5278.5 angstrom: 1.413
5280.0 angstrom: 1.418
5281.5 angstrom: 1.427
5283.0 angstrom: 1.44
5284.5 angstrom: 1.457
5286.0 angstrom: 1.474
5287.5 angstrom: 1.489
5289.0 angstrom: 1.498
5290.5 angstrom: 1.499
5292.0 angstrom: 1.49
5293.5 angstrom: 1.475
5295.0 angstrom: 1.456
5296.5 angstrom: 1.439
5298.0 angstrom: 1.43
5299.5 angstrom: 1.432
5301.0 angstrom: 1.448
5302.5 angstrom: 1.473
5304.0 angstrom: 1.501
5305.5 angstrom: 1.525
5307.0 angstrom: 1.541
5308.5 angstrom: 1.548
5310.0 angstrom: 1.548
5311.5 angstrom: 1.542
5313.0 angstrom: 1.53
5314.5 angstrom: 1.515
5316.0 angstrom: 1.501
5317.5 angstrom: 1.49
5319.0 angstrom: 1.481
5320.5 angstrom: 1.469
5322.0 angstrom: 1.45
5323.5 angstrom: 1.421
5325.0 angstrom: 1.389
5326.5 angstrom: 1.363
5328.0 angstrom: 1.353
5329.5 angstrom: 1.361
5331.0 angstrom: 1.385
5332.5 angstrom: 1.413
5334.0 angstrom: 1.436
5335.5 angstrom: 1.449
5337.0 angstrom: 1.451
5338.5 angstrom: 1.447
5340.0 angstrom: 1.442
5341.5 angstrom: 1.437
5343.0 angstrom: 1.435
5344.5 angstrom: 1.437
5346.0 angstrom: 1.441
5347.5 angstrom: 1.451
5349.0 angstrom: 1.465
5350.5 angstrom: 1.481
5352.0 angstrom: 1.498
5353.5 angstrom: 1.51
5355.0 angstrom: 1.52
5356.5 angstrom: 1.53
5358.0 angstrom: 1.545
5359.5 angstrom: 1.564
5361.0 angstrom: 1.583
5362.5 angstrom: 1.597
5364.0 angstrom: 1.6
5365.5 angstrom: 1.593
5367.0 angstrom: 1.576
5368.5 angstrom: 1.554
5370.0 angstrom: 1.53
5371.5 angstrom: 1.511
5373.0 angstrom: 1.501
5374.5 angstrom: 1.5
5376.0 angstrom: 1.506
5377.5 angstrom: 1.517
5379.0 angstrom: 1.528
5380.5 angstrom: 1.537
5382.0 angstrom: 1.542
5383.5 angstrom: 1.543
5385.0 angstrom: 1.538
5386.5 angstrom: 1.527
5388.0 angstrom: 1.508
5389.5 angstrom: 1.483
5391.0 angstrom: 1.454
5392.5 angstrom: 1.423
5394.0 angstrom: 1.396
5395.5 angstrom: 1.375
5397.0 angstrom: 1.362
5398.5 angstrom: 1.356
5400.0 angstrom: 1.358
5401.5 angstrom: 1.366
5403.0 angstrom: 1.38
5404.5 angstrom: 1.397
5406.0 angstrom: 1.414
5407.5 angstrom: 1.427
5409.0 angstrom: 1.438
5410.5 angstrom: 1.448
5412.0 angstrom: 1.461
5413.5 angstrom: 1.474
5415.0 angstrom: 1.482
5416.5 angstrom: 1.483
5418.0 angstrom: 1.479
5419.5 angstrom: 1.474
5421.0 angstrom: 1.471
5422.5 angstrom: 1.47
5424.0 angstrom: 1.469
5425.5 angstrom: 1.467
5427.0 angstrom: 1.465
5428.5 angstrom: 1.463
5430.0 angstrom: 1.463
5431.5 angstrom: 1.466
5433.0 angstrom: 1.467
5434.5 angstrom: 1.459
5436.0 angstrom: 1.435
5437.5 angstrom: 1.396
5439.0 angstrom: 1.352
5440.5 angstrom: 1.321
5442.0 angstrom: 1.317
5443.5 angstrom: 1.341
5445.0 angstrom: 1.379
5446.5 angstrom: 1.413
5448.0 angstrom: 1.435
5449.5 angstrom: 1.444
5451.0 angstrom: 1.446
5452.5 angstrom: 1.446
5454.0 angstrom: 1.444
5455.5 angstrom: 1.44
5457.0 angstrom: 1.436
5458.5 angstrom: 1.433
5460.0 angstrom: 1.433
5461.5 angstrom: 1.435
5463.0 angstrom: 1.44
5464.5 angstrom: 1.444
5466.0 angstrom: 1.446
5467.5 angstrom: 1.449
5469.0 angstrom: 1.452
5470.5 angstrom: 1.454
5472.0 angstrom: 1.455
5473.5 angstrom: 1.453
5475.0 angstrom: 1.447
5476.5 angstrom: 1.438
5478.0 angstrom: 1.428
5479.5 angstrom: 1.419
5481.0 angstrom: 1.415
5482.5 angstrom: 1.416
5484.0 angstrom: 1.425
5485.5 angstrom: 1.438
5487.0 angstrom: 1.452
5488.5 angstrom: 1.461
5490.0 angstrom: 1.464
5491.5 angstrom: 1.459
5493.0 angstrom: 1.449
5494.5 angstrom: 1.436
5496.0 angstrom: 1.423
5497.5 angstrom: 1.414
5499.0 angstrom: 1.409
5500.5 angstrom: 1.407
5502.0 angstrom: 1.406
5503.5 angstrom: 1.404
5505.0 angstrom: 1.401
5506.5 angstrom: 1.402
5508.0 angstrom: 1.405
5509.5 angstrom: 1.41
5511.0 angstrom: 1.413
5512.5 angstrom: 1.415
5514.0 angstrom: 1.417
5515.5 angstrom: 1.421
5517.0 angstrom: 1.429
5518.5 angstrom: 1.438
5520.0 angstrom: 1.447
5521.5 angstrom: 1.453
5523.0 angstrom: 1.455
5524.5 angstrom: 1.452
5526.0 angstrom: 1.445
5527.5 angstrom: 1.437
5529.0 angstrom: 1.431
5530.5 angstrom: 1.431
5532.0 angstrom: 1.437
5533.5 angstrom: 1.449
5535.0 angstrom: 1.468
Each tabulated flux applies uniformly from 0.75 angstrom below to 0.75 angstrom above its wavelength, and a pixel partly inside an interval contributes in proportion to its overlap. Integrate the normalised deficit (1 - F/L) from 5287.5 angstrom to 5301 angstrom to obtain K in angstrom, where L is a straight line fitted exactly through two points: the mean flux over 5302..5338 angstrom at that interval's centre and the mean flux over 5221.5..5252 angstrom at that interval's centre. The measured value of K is -0.2 angstrom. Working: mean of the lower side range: 1.39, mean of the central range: 1.47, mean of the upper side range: 1.46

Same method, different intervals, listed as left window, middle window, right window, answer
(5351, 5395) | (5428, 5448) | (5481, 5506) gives 0.90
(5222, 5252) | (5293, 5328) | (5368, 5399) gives -0.85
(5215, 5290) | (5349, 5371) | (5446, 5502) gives -2.20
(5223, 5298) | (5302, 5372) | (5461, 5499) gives -3.87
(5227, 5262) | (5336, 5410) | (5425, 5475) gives -3.48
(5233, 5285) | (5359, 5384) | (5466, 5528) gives -2.51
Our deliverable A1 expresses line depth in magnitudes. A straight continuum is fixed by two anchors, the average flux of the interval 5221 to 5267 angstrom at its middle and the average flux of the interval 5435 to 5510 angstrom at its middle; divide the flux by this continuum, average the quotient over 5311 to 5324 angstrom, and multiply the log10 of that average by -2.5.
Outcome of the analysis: -0.08 mag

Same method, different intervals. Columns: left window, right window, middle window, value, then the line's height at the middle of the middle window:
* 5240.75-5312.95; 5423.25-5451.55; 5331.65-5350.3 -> -0.018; 1.42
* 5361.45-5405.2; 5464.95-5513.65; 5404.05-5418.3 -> 0.015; 1.47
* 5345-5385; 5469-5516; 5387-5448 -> 0.044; 1.49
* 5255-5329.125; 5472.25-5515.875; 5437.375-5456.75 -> 0.021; 1.43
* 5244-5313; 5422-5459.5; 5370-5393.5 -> -0.063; 1.42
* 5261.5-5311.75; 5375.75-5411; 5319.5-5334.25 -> 0.026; 1.44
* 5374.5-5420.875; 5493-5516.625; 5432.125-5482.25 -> 0.006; 1.43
